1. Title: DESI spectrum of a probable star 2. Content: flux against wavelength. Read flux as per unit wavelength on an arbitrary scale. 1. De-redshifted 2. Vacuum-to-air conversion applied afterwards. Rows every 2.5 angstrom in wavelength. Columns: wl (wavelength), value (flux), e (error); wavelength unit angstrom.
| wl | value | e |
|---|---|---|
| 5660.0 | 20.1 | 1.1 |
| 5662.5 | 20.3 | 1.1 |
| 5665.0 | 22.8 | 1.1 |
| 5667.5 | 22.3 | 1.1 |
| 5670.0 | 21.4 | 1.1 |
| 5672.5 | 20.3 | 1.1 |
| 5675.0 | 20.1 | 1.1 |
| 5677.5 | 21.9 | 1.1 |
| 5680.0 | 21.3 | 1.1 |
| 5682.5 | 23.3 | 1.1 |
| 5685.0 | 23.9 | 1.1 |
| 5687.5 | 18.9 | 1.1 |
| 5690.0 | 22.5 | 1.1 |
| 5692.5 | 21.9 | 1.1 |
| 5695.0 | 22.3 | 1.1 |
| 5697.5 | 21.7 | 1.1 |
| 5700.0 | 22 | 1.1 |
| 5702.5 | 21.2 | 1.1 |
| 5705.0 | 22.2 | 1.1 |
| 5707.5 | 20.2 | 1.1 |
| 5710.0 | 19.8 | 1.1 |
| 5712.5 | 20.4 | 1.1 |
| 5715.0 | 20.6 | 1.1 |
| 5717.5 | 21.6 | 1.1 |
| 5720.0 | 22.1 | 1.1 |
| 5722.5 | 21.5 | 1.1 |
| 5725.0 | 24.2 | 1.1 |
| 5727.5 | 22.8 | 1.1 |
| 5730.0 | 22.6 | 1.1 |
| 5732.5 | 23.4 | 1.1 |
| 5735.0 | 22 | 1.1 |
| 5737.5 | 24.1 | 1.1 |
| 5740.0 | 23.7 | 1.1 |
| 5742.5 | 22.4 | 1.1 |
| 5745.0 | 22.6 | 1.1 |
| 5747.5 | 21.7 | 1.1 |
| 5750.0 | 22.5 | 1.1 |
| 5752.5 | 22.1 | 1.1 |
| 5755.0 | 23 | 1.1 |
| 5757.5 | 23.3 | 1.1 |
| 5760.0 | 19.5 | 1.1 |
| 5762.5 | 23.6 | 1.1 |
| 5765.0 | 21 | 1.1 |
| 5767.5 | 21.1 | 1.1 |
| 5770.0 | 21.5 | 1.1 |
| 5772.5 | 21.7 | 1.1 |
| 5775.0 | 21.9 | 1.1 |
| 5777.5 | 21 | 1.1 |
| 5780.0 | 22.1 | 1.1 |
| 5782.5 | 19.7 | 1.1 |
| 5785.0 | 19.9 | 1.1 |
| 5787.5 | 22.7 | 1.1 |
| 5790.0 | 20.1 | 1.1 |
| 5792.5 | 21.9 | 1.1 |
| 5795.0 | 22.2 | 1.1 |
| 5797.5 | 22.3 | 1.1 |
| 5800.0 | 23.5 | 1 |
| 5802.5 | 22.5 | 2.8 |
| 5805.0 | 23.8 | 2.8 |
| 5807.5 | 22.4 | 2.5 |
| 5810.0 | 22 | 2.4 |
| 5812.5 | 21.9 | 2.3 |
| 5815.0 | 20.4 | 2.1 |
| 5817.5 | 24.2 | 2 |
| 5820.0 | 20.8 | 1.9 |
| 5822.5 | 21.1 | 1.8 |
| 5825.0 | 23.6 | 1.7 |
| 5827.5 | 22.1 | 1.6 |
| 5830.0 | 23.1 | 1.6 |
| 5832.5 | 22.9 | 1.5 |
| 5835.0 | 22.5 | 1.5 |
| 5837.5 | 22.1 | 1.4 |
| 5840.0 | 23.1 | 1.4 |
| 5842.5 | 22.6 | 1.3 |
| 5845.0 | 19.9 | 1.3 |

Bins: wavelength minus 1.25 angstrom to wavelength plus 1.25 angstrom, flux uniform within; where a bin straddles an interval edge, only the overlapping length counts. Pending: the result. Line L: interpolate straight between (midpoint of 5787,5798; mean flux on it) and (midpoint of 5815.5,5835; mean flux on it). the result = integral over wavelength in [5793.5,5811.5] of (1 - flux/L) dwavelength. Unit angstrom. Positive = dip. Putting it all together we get -0.6 angstrom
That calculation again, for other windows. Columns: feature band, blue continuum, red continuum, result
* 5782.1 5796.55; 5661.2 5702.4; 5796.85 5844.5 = 0.7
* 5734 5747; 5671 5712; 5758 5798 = -0.9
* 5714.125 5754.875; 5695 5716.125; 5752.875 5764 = -1.4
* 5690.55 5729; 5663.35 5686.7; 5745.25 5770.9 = 0.4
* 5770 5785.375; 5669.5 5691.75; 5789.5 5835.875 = 0.7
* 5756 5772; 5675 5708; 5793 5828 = 0.3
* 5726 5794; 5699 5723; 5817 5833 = -1.0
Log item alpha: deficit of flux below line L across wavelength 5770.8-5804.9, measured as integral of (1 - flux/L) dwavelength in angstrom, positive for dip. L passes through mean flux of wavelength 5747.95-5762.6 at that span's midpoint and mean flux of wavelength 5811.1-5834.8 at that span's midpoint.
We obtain 0.8 angstrom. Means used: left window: 22.2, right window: 22.2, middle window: 21.7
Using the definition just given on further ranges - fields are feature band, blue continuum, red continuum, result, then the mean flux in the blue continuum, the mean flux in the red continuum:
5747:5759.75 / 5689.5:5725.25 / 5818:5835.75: -0.28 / 21.5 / 22.4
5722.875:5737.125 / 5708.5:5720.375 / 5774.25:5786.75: -1.47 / 20.8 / 21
